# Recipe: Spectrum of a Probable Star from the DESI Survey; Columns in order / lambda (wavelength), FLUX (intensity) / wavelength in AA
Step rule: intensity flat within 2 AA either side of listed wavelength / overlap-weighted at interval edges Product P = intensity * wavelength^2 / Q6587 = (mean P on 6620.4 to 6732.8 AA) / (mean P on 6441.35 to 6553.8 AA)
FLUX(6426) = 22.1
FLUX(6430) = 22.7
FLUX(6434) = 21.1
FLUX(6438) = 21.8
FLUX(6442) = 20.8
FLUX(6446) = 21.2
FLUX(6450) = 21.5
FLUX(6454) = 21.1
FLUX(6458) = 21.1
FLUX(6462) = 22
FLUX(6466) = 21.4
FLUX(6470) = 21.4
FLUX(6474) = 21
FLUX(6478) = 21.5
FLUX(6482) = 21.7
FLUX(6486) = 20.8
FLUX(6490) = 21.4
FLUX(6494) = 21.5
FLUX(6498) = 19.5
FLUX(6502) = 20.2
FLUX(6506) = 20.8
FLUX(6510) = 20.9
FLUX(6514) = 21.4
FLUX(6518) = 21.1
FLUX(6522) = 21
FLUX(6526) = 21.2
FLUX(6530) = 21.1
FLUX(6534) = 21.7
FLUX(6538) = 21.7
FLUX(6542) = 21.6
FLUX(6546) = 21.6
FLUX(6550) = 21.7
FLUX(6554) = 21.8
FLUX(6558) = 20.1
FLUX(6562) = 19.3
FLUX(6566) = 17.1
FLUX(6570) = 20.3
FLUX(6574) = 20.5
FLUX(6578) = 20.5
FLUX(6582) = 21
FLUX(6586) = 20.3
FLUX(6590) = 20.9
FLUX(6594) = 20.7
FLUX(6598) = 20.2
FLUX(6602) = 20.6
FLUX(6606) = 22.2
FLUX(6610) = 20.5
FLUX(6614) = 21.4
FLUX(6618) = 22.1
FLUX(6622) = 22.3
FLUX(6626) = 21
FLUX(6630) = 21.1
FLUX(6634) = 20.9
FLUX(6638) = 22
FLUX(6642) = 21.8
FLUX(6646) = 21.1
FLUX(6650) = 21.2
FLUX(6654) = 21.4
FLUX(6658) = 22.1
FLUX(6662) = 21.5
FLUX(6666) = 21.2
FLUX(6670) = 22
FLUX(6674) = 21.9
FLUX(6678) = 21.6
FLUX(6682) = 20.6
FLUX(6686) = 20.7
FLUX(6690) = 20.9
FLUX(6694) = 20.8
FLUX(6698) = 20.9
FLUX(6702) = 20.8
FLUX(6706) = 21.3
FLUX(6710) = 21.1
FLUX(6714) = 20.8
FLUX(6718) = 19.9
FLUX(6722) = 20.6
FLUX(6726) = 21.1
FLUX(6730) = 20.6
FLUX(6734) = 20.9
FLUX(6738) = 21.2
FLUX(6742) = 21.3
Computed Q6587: 1.05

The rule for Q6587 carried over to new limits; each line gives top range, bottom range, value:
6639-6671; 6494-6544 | 1.07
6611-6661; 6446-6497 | 1.06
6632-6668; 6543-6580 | 1.08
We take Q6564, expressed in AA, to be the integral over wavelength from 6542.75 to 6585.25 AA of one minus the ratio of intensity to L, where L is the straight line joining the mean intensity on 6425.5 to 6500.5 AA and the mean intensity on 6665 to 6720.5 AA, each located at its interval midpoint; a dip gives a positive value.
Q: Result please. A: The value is 1.5 AA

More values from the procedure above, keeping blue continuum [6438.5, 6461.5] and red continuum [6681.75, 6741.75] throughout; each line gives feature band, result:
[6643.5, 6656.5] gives -0.2 AA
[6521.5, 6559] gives -0.5 AA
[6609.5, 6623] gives -0.4 AA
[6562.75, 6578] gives 1.2 AA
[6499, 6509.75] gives 0.3 AA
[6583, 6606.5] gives 0.3 AA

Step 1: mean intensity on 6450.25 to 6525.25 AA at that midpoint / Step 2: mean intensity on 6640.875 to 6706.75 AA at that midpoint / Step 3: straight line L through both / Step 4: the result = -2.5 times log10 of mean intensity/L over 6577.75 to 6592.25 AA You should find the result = 0.03 mag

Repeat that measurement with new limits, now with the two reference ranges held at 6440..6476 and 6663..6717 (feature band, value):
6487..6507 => 0.03 mag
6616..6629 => -0.03 mag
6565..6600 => 0.05 mag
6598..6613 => 0.01 mag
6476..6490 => 0.00 mag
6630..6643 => -0.02 mag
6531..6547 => -0.02 mag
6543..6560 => -0.01 mag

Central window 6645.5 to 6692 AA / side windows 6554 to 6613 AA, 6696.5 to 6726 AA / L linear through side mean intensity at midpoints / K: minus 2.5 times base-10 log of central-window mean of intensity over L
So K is -0.037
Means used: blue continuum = 20.4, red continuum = 20.8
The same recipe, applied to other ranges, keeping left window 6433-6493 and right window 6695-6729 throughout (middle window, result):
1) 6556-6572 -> 0.103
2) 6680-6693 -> 0.006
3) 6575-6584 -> 0.019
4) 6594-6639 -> -0.013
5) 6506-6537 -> 0.001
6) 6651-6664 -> -0.036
